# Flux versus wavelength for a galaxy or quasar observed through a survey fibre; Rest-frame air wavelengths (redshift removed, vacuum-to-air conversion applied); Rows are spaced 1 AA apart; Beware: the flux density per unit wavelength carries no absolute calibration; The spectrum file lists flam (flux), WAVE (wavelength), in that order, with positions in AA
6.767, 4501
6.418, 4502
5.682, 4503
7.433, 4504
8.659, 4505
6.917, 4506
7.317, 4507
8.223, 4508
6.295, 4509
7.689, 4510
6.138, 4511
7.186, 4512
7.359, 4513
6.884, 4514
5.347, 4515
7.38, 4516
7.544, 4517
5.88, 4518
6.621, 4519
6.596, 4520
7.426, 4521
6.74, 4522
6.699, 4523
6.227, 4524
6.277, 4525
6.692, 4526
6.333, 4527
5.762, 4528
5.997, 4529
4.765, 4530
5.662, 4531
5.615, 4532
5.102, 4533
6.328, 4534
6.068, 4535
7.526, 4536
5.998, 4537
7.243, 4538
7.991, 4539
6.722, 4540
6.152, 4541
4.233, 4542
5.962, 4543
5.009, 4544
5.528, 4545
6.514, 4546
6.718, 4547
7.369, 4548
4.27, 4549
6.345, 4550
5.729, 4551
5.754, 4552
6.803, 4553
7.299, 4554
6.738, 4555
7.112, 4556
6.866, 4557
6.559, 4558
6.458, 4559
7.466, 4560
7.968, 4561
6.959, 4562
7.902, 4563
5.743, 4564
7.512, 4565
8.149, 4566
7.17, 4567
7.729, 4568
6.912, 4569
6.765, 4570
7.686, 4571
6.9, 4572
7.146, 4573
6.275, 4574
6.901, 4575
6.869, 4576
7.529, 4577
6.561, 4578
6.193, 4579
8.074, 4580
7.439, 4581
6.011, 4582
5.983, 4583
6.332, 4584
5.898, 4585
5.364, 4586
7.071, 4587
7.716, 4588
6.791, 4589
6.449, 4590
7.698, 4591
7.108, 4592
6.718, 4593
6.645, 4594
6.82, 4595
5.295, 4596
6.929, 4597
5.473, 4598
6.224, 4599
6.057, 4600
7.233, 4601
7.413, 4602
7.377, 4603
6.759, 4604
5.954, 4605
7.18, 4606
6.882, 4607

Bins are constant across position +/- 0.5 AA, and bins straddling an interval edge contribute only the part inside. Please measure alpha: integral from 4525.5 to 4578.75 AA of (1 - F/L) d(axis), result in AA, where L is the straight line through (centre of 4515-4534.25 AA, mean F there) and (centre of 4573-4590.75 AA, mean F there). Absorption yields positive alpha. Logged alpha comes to -0.6 AA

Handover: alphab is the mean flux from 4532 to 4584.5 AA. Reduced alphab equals 6.65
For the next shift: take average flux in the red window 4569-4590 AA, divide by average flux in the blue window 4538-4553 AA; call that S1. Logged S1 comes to 1.11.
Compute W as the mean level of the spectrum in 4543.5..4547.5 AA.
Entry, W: 5.94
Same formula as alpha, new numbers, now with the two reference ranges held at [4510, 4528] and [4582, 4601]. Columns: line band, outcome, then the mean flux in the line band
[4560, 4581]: -2.0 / 7.16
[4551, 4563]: -0.6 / 6.9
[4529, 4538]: 0.9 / 5.96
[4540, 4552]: 1.4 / 5.84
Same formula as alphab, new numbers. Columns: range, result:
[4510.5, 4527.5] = 6.67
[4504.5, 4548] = 6.51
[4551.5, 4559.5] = 6.7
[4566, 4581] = 7.1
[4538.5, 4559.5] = 6.29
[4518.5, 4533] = 6.2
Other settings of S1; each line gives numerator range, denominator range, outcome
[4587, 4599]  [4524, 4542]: 1.08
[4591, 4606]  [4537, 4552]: 1.08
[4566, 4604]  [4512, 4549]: 1.07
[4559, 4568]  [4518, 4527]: 1.11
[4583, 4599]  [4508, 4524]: 0.96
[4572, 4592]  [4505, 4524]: 0.98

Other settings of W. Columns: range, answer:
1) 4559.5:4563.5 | 7.57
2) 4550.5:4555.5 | 6.46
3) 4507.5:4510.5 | 7.4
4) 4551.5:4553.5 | 6.28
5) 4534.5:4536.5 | 6.8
